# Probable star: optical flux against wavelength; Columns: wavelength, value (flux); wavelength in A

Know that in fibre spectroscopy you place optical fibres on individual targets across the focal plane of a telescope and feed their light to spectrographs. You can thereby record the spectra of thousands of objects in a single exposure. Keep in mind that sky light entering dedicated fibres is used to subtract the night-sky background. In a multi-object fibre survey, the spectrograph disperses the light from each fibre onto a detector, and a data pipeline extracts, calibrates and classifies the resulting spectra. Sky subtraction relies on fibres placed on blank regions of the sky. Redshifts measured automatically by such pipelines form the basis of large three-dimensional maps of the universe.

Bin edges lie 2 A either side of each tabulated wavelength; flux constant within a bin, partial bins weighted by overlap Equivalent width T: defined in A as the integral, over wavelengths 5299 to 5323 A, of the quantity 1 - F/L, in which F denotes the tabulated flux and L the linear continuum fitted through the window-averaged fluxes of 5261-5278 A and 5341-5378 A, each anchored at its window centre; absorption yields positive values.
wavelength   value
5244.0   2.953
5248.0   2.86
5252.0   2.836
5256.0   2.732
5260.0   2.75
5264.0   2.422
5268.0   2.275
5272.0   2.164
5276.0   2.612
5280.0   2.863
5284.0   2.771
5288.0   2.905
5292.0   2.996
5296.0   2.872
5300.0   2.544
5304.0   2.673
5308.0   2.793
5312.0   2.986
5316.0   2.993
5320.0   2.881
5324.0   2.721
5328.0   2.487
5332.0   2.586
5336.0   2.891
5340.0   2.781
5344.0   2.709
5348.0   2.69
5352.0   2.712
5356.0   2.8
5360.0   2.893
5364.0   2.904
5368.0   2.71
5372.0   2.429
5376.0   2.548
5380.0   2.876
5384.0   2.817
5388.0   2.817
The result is -2.6 A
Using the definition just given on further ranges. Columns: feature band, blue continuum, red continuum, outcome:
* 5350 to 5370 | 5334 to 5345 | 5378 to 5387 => 0.1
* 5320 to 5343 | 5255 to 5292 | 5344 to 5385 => -0.1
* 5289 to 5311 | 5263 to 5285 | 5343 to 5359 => -1.7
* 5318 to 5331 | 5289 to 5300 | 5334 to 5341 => 0.7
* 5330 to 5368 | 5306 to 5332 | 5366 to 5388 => -0.4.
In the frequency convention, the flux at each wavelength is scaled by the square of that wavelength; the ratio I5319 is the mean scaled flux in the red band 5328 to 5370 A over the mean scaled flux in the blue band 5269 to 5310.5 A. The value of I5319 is 1.0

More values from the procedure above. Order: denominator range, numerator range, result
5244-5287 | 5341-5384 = 1.07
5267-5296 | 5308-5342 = 1.06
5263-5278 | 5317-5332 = 1.17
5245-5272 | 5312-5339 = 1.09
